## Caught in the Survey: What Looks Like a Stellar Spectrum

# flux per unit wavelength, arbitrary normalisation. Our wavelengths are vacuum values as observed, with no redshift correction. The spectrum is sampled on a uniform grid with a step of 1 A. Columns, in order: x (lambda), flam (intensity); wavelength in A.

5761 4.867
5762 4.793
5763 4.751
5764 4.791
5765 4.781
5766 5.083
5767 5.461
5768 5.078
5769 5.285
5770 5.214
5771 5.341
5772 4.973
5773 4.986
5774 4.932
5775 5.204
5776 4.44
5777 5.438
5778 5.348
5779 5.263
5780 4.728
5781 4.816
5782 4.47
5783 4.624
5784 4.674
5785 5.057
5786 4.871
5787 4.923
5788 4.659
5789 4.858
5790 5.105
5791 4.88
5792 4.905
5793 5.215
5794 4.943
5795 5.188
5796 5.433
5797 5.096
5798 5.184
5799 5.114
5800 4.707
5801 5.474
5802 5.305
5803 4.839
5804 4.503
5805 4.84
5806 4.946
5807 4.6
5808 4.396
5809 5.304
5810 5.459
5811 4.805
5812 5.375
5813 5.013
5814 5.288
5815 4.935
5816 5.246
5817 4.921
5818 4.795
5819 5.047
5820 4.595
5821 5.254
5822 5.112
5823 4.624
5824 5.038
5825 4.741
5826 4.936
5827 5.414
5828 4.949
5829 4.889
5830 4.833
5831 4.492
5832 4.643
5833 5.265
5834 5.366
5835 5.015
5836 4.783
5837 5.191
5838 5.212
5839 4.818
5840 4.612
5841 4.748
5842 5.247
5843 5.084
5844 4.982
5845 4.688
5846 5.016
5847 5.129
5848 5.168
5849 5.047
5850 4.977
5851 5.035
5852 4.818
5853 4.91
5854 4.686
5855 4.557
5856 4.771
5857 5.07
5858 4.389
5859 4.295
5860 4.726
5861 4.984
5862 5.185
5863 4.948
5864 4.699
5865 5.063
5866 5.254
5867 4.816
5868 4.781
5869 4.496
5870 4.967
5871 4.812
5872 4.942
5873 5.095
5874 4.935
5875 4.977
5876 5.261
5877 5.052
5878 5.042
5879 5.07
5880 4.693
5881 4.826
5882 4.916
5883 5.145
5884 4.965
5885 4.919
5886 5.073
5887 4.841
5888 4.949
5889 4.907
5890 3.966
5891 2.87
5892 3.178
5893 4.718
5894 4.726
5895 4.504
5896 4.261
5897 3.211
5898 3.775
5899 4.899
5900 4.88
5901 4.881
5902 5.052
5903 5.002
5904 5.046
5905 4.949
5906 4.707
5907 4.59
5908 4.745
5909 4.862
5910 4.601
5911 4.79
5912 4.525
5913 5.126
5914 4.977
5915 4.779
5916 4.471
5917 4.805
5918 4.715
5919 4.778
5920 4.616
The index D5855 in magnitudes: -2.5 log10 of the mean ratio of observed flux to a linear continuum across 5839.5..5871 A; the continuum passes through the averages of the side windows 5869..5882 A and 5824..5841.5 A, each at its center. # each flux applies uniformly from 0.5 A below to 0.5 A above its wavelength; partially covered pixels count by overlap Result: 0.02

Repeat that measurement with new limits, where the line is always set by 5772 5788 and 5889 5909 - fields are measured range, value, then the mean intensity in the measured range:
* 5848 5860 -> -0.040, 4.79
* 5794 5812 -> -0.044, 5.02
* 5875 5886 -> -0.109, 4.99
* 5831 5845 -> -0.064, 4.97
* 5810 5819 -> -0.065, 5.07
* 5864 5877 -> -0.089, 4.94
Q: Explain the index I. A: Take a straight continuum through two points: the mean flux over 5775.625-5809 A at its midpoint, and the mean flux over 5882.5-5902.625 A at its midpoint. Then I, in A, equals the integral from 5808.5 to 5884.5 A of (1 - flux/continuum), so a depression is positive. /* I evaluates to -4.1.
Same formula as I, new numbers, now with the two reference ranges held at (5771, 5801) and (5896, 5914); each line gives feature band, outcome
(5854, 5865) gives 0.1 A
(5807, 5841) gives -0.6 A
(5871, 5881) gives -0.5 A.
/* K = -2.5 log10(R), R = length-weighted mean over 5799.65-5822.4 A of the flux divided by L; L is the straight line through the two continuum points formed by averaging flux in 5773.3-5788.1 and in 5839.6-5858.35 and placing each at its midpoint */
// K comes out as -0.020 mag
